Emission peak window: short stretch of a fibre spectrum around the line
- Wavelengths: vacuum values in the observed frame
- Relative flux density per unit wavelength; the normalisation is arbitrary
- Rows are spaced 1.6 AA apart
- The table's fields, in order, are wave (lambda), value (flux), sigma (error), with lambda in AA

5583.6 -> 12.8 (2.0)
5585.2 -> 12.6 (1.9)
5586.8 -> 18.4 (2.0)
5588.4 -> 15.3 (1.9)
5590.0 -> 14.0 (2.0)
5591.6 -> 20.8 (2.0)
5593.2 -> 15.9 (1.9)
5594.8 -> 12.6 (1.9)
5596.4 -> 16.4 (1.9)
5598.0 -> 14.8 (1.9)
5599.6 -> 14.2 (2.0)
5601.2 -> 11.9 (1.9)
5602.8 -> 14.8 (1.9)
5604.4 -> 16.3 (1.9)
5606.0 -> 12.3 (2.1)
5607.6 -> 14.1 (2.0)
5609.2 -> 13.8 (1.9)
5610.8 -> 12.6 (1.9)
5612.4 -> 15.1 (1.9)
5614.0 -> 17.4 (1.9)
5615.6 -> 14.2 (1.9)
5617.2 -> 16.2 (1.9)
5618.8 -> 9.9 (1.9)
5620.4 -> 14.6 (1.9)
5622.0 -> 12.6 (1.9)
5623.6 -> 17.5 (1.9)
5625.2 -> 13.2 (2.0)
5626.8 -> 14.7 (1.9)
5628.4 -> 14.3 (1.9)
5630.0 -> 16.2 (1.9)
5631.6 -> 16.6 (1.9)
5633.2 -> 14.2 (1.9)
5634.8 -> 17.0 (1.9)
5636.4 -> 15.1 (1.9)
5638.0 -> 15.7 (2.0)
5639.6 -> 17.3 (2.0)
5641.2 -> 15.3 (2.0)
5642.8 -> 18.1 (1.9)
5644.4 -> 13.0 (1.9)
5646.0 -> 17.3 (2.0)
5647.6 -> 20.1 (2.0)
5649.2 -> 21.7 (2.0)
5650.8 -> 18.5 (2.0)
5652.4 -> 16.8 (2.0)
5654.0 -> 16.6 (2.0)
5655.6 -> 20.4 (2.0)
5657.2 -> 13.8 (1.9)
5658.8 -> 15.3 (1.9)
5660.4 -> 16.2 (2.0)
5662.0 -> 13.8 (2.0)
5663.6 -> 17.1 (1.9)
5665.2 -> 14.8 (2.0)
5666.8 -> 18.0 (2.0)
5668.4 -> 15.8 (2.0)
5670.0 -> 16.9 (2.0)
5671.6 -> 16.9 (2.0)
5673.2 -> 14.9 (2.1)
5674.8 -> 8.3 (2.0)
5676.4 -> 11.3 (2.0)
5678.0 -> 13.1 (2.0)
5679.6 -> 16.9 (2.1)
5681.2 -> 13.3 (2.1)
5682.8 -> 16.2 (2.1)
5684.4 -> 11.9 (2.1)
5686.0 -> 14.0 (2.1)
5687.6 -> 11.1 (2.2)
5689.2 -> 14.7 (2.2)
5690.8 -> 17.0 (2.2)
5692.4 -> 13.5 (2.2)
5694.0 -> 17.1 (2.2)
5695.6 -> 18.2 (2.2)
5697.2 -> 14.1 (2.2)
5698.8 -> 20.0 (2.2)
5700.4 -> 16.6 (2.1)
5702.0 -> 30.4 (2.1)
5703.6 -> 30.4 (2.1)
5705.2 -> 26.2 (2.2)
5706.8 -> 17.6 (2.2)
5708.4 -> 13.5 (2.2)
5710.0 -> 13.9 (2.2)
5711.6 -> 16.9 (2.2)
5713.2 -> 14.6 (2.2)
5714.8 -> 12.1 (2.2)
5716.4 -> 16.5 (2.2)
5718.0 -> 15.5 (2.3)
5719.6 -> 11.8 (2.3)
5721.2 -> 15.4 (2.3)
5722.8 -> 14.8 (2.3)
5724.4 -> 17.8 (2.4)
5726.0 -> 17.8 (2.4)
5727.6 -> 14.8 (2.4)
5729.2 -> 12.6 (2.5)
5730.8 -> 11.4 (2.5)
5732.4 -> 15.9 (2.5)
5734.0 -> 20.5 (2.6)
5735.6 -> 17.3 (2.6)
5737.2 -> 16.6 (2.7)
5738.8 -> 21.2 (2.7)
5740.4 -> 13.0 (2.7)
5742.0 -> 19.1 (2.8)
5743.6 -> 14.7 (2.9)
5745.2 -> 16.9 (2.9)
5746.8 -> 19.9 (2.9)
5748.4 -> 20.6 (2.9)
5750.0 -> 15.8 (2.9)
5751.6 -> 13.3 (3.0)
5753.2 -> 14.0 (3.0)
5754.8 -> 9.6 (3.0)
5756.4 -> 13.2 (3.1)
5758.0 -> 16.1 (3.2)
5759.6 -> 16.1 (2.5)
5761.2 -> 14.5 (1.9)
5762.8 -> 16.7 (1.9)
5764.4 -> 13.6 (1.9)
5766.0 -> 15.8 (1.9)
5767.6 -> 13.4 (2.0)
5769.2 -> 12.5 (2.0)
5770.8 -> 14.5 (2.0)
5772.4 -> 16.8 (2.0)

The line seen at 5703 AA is [O III] 5007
